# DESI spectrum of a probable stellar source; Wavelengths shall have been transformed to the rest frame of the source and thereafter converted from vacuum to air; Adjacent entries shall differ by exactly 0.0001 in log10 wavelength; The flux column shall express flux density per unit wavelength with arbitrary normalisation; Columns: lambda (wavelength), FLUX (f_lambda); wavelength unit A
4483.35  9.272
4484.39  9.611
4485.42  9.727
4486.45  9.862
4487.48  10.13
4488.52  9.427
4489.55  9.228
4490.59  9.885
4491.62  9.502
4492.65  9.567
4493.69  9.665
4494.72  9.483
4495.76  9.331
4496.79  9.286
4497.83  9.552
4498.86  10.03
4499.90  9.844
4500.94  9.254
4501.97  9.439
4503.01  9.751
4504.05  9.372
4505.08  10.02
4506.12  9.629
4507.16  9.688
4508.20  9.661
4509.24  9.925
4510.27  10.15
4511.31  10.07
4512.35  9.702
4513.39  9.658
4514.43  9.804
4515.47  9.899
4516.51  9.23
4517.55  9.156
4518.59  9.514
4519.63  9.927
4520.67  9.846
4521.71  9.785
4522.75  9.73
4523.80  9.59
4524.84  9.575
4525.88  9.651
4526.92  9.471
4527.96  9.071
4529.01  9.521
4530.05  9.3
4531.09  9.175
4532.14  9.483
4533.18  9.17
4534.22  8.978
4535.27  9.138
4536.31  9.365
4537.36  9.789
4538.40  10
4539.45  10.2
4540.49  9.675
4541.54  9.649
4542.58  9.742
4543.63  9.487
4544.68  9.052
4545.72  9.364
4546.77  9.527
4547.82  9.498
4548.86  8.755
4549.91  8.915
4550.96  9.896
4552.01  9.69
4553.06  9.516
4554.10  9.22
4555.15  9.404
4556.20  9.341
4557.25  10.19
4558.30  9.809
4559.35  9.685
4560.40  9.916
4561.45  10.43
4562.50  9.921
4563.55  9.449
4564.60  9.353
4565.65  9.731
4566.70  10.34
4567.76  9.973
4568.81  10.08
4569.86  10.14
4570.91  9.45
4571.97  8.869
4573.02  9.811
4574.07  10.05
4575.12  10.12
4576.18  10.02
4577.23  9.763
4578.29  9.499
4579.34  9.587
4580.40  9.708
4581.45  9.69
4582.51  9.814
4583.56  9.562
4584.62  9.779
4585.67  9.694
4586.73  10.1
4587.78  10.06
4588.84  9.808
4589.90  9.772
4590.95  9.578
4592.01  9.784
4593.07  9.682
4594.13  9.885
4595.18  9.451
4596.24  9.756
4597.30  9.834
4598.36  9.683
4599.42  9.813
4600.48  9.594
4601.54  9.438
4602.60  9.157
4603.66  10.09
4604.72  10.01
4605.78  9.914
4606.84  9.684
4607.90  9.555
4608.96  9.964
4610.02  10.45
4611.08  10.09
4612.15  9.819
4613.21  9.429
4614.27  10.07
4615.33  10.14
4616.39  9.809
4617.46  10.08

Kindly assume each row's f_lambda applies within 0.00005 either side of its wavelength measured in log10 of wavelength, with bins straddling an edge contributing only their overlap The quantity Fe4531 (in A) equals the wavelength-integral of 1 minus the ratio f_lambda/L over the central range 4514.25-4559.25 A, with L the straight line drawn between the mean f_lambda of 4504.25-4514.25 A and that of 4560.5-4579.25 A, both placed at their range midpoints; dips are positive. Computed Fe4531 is 1.4 A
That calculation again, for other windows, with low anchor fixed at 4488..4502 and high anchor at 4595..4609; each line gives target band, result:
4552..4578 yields -0.3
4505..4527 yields -0.3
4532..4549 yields 0.2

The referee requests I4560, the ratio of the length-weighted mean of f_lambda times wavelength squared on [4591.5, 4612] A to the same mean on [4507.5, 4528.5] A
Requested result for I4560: 1.0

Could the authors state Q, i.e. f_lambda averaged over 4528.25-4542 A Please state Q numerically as 9.48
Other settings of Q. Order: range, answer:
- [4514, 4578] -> 9.61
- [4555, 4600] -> 9.78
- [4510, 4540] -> 9.58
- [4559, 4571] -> 9.89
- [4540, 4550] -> 9.38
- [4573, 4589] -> 9.82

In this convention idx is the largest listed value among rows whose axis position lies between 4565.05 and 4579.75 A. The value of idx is 10.34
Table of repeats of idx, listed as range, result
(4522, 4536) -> 9.73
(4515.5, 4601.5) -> 10.43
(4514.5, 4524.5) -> 9.927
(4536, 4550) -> 10.2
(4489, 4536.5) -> 10.15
